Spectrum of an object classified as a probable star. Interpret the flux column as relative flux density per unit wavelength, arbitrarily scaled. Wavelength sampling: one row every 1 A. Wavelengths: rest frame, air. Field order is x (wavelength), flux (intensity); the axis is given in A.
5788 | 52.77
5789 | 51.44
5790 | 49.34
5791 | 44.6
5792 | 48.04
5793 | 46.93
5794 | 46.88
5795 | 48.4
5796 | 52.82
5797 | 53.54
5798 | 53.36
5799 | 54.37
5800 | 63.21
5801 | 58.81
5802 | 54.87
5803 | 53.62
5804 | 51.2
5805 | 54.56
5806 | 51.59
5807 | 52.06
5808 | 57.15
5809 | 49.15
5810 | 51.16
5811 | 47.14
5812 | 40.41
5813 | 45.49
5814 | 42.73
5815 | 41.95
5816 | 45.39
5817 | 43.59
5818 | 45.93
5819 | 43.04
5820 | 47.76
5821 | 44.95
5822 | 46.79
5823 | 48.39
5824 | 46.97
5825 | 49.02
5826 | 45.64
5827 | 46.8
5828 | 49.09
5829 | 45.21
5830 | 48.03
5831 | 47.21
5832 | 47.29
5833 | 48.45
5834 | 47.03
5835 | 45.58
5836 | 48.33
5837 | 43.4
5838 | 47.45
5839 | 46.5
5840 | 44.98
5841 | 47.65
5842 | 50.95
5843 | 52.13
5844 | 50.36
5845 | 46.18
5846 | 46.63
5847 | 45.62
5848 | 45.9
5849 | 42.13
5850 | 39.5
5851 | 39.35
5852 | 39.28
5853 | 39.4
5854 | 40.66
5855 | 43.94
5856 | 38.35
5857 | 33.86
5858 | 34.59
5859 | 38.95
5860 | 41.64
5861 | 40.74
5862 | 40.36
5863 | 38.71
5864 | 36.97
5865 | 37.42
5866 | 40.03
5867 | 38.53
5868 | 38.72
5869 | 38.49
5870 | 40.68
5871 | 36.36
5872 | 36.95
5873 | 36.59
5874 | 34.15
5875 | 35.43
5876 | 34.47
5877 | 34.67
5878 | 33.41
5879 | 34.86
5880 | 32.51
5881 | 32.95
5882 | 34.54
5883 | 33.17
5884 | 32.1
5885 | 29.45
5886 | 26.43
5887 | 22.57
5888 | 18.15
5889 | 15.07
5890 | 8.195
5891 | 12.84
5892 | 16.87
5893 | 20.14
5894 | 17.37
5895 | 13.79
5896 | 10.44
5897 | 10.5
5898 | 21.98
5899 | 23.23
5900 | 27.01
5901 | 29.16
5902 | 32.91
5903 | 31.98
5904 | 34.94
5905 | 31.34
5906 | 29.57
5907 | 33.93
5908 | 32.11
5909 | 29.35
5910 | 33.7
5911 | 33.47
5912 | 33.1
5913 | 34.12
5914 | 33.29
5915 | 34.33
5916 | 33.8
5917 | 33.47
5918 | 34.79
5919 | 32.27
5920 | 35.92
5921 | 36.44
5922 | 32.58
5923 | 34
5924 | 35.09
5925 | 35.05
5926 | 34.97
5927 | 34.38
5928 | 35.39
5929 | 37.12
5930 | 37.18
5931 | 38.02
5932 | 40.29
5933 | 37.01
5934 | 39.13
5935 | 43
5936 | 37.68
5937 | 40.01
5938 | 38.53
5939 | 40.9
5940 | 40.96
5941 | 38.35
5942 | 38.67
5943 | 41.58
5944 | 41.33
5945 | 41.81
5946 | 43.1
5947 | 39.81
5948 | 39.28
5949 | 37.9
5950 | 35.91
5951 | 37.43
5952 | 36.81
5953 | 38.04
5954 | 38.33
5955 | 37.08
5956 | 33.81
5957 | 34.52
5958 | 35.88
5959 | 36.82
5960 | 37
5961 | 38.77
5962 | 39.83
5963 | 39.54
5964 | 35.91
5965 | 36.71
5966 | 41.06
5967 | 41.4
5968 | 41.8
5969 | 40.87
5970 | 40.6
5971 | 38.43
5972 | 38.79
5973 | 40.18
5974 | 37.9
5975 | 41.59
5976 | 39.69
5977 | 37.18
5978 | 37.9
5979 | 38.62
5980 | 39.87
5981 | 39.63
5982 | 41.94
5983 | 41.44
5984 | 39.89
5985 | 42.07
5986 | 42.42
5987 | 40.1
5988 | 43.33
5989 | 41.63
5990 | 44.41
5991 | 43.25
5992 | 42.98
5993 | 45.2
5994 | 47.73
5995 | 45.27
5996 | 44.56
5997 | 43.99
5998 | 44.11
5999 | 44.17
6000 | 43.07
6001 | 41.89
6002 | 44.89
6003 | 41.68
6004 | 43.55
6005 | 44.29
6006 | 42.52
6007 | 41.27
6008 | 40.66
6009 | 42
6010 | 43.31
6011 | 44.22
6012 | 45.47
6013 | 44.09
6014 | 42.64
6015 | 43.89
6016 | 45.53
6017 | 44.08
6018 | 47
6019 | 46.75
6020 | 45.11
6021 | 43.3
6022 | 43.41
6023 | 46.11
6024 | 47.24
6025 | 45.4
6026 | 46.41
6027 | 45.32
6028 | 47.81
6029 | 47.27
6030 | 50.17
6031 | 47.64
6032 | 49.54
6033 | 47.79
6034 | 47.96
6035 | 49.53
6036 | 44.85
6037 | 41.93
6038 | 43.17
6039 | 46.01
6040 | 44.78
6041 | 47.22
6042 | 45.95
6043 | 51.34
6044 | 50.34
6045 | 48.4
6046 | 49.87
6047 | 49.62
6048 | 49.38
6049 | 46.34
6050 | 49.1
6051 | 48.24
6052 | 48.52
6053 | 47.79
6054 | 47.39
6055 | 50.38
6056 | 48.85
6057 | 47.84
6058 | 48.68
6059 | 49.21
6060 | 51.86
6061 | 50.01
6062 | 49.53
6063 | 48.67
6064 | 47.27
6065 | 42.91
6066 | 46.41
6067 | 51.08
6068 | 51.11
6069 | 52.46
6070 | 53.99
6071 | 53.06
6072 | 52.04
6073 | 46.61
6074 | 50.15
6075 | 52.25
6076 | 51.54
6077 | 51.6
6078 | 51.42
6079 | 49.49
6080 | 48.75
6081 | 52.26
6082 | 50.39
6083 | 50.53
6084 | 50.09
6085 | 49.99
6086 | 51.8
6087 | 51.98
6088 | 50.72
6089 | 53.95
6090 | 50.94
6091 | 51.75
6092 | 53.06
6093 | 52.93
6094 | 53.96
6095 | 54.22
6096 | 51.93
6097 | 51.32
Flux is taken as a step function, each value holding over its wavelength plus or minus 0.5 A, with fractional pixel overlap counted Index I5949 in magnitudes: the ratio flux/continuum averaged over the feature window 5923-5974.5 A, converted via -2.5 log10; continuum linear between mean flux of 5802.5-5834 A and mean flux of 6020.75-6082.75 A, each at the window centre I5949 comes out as 0.25 mag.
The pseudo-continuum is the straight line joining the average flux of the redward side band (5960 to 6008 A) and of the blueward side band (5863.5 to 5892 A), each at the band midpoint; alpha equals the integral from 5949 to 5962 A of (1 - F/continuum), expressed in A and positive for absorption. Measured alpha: 0.6 A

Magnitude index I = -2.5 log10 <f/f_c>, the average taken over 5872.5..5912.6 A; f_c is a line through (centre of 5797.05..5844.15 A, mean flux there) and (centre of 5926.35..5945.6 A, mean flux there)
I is 0.49 mag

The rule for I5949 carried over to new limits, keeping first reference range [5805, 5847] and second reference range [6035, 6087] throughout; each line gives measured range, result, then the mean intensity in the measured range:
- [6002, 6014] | 0.133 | 43.1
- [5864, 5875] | 0.255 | 37.6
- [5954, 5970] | 0.257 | 38.2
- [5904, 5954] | 0.300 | 36.5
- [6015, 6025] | 0.080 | 45.3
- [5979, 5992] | 0.167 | 41.6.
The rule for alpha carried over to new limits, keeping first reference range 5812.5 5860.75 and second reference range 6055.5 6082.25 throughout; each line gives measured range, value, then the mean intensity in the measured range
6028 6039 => 0.49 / 47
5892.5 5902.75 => 5.60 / 20.9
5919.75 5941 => 4.32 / 37.4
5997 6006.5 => 1.00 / 43.4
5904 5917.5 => 3.96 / 32.8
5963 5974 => 1.90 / 39.5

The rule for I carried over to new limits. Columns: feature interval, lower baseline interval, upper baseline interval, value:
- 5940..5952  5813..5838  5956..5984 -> 0.02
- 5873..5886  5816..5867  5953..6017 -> 0.29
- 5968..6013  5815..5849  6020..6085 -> 0.14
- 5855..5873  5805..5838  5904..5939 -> 0.10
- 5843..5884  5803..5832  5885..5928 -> -0.04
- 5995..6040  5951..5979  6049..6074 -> -0.02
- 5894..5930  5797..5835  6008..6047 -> 0.48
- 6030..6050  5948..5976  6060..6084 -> -0.02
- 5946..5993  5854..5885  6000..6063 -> 0.09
